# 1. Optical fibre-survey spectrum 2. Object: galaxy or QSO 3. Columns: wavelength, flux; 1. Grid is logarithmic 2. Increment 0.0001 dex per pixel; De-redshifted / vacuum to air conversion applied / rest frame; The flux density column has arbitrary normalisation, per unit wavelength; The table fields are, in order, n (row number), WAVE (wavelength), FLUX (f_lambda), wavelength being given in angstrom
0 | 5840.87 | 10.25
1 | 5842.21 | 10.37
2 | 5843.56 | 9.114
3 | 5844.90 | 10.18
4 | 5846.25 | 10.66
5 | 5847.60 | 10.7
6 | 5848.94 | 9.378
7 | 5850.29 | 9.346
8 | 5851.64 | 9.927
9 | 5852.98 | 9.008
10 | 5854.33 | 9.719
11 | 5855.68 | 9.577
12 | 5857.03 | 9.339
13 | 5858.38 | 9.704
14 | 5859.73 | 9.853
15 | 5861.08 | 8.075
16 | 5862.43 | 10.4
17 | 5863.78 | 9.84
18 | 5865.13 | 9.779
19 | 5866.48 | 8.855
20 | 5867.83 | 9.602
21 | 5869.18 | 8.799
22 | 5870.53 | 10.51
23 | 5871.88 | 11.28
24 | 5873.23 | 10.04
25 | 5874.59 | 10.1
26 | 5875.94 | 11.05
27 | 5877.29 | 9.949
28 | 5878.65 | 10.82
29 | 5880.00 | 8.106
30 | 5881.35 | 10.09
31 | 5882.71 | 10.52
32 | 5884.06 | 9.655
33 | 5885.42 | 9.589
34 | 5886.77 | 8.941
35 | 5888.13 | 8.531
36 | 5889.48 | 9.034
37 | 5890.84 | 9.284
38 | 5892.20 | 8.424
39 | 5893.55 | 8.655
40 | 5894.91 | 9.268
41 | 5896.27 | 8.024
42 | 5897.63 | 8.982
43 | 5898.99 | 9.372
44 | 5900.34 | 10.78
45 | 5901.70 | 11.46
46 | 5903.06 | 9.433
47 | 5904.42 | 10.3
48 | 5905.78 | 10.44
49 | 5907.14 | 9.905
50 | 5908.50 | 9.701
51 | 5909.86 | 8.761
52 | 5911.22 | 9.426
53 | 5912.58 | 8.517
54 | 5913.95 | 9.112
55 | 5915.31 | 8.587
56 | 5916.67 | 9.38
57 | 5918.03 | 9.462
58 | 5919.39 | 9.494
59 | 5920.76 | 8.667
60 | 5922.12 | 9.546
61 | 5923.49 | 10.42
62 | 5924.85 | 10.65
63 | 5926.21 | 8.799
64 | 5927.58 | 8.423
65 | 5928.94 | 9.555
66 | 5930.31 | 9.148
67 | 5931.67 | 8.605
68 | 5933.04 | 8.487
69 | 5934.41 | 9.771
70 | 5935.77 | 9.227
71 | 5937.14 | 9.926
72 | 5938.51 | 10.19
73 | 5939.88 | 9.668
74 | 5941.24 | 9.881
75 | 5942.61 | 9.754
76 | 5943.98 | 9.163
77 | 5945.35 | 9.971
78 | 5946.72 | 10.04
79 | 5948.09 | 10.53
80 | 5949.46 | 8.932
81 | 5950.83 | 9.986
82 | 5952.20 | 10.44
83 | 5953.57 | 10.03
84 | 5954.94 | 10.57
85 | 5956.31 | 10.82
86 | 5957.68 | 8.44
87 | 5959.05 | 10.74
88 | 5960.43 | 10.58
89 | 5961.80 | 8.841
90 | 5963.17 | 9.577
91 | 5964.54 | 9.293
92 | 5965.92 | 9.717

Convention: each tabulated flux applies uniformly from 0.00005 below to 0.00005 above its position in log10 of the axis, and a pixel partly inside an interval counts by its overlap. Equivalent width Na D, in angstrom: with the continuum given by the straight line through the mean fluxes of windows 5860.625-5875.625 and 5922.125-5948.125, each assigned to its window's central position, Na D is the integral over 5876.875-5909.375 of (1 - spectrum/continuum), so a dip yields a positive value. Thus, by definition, 0.6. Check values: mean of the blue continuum 9.81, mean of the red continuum 9.56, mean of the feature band 9.54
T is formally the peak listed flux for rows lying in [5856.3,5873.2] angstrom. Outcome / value 11.28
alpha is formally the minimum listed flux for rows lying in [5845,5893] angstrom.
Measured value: 8.075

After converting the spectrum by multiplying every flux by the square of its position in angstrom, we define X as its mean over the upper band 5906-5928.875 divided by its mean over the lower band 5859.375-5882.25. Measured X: 1.0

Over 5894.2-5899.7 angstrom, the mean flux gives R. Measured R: 8.92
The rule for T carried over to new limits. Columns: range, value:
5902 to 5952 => 10.65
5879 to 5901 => 10.78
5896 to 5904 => 11.46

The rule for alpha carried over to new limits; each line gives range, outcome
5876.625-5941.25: 8.024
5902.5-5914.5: 8.517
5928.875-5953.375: 8.487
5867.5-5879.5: 8.799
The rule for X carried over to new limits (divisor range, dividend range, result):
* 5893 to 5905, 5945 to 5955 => 1.06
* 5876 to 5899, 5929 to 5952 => 1.05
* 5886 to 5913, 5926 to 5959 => 1.04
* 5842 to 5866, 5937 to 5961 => 1.06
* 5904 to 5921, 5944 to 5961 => 1.09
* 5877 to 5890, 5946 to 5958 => 1.08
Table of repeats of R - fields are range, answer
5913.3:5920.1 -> 9.21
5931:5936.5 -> 9.02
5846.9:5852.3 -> 9.84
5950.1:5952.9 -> 10.2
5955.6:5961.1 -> 10.1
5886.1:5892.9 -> 8.84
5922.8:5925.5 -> 10.5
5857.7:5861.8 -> 9.22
